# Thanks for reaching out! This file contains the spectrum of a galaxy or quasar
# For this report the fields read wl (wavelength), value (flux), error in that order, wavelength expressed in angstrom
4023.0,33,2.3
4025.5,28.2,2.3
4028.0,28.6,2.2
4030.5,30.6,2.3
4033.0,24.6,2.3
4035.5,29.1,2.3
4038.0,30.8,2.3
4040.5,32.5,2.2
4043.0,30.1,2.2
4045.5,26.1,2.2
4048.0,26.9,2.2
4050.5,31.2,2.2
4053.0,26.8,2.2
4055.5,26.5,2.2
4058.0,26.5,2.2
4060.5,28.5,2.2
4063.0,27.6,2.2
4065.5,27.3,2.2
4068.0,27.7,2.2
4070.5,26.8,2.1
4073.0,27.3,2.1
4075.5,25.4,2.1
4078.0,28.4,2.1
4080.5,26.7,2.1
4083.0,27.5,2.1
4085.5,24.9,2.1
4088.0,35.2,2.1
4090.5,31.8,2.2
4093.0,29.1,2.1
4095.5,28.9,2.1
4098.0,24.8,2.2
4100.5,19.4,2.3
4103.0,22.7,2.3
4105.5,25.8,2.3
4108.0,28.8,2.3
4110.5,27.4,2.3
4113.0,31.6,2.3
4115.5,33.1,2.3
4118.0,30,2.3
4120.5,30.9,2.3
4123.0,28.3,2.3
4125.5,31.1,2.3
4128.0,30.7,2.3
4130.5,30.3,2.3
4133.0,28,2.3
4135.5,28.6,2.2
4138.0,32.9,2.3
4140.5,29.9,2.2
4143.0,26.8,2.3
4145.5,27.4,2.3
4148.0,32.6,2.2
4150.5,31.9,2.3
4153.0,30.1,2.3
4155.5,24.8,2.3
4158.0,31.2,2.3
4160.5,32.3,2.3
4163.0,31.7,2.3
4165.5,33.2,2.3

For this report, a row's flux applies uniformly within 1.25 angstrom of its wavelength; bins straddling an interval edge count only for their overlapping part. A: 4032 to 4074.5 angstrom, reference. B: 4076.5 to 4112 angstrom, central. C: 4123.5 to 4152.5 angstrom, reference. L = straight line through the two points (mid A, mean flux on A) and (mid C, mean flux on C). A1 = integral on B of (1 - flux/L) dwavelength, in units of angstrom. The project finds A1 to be 2.1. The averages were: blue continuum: 28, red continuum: 30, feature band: 27.3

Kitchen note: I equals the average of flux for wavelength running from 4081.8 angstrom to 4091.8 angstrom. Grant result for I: 29.9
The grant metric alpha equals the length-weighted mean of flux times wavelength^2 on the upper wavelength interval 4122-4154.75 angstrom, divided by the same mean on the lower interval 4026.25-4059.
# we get 1.1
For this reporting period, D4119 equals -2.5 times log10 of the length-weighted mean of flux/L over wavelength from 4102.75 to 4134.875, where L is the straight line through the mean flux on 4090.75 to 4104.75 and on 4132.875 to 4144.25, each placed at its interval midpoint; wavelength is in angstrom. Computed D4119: -0.07 mag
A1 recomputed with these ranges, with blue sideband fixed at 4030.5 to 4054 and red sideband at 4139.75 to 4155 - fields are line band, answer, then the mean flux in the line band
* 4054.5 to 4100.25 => 2.2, 27.7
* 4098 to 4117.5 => 1.5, 26.9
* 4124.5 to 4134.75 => -0.2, 29.9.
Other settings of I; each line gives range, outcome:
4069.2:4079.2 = 27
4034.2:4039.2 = 29.9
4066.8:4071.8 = 27.2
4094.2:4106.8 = 24.4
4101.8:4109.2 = 25.8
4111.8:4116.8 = 32.3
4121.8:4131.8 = 30.1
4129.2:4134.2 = 29.2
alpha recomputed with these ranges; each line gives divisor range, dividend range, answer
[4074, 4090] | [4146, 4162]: 1.12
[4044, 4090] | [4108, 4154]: 1.12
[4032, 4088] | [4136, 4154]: 1.13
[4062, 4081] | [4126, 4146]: 1.12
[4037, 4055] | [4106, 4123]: 1.07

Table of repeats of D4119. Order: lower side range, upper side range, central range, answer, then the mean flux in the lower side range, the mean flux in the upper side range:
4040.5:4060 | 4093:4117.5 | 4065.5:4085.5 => 0.03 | 28.1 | 27.1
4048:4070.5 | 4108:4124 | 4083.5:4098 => -0.01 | 27.7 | 30.1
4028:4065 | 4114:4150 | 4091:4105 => 0.16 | 28.4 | 30.1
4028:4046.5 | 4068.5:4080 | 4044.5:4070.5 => 0.02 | 29.1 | 27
